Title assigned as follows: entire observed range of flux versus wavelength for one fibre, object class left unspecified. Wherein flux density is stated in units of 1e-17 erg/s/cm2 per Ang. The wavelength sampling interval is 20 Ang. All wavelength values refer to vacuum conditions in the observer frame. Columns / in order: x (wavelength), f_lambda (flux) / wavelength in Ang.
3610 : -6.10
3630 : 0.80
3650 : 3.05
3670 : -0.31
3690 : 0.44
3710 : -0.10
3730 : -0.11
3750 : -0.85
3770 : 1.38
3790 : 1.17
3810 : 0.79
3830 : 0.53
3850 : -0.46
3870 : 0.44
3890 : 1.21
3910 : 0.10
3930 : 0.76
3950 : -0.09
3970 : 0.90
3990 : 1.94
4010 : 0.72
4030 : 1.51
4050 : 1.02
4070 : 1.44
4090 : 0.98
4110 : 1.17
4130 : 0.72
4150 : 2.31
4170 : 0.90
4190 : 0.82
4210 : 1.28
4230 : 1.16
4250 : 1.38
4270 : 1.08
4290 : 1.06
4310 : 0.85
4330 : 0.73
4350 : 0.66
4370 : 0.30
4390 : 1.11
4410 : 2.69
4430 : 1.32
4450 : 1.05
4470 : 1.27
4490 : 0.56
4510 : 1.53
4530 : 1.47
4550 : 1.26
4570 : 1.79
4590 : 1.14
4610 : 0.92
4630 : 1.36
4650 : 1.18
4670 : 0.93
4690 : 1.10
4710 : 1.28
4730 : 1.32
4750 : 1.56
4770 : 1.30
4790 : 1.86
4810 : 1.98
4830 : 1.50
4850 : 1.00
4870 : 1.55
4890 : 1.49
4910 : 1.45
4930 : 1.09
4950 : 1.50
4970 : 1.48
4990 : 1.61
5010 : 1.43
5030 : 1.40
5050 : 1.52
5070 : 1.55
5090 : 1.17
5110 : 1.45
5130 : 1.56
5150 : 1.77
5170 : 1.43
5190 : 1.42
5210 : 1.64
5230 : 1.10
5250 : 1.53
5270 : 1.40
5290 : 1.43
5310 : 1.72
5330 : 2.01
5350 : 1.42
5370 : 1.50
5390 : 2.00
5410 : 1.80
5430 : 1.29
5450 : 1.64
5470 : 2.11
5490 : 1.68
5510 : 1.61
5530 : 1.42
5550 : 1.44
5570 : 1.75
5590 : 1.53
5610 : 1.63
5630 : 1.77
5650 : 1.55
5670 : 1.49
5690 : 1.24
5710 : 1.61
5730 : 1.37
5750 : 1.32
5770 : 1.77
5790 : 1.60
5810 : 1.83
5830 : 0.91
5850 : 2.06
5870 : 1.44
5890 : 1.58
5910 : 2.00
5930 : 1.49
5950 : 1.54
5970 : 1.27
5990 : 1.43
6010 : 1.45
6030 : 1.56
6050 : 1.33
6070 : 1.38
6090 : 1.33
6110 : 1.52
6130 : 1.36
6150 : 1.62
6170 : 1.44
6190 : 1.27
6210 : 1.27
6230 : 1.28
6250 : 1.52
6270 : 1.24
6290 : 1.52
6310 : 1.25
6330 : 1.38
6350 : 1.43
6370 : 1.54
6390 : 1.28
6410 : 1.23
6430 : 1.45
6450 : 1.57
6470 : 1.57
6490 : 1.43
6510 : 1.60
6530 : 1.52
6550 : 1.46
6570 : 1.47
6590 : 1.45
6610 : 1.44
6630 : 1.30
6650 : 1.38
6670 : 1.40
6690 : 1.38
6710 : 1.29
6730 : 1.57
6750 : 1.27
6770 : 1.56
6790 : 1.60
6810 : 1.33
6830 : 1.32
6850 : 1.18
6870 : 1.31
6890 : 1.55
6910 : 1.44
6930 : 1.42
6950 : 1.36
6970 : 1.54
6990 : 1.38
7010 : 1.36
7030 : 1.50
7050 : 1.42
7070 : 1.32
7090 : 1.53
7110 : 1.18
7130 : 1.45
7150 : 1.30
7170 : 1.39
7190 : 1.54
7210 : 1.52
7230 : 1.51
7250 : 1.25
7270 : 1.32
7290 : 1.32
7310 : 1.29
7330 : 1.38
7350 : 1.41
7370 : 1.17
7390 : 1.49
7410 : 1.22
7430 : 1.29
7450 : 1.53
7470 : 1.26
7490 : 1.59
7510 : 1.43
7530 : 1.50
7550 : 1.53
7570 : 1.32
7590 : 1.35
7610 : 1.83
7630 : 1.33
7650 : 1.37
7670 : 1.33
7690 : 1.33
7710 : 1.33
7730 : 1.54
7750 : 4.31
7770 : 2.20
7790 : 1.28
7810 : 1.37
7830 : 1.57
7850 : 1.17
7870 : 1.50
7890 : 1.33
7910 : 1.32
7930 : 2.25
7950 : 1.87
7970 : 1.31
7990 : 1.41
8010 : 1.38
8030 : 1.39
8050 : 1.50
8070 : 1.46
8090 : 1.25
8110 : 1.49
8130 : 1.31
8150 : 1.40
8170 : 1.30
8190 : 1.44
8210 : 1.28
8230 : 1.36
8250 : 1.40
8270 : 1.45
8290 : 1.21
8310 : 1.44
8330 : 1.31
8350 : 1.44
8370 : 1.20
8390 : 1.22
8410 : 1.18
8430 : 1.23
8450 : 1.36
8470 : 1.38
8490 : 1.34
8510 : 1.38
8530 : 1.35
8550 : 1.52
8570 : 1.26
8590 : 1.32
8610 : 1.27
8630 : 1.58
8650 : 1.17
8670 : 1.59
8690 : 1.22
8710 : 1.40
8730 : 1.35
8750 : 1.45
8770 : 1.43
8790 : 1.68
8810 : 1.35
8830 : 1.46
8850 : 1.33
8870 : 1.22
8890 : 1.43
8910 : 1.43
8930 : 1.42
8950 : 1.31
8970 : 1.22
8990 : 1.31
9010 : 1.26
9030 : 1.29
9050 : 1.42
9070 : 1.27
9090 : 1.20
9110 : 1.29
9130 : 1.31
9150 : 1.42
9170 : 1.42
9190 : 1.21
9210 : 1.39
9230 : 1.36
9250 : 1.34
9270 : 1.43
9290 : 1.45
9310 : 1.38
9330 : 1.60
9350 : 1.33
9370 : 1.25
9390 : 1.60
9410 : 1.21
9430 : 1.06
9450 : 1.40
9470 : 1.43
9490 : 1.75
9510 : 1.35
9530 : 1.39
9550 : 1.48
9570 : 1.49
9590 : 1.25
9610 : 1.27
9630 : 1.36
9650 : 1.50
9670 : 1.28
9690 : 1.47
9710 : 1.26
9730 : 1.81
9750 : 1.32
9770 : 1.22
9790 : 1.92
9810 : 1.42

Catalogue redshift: 0.18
